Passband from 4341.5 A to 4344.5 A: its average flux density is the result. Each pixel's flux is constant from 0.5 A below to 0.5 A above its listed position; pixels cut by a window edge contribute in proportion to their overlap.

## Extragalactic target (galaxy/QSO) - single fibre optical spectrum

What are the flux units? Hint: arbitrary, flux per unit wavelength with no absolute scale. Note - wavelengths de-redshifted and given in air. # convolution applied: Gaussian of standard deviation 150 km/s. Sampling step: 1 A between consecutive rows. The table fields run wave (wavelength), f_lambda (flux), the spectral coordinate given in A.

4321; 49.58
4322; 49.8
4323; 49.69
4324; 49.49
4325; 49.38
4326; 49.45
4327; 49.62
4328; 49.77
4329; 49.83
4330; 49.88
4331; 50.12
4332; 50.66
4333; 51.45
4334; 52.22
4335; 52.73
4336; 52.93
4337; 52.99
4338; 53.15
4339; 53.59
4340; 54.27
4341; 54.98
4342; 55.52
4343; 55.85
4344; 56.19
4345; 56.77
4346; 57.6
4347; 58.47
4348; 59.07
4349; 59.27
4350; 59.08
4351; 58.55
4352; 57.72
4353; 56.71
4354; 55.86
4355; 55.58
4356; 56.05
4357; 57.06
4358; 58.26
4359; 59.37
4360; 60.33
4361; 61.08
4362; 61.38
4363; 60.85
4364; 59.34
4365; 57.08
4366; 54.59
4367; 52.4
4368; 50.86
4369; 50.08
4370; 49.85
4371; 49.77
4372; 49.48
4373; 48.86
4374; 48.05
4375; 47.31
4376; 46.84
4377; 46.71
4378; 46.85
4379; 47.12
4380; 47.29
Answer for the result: 55.9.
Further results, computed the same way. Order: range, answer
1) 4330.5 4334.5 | 51.1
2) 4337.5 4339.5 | 53.4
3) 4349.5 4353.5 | 58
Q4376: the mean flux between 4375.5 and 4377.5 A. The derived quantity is 46.8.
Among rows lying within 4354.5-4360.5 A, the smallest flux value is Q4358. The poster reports 55.58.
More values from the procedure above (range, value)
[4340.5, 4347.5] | 54.98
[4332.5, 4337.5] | 51.45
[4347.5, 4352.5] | 57.72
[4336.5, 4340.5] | 52.99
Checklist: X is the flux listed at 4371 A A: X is 49.77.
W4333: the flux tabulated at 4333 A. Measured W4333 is 51.45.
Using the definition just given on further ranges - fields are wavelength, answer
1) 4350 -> 59.08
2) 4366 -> 54.59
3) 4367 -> 52.4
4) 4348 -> 59.07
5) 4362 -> 61.38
